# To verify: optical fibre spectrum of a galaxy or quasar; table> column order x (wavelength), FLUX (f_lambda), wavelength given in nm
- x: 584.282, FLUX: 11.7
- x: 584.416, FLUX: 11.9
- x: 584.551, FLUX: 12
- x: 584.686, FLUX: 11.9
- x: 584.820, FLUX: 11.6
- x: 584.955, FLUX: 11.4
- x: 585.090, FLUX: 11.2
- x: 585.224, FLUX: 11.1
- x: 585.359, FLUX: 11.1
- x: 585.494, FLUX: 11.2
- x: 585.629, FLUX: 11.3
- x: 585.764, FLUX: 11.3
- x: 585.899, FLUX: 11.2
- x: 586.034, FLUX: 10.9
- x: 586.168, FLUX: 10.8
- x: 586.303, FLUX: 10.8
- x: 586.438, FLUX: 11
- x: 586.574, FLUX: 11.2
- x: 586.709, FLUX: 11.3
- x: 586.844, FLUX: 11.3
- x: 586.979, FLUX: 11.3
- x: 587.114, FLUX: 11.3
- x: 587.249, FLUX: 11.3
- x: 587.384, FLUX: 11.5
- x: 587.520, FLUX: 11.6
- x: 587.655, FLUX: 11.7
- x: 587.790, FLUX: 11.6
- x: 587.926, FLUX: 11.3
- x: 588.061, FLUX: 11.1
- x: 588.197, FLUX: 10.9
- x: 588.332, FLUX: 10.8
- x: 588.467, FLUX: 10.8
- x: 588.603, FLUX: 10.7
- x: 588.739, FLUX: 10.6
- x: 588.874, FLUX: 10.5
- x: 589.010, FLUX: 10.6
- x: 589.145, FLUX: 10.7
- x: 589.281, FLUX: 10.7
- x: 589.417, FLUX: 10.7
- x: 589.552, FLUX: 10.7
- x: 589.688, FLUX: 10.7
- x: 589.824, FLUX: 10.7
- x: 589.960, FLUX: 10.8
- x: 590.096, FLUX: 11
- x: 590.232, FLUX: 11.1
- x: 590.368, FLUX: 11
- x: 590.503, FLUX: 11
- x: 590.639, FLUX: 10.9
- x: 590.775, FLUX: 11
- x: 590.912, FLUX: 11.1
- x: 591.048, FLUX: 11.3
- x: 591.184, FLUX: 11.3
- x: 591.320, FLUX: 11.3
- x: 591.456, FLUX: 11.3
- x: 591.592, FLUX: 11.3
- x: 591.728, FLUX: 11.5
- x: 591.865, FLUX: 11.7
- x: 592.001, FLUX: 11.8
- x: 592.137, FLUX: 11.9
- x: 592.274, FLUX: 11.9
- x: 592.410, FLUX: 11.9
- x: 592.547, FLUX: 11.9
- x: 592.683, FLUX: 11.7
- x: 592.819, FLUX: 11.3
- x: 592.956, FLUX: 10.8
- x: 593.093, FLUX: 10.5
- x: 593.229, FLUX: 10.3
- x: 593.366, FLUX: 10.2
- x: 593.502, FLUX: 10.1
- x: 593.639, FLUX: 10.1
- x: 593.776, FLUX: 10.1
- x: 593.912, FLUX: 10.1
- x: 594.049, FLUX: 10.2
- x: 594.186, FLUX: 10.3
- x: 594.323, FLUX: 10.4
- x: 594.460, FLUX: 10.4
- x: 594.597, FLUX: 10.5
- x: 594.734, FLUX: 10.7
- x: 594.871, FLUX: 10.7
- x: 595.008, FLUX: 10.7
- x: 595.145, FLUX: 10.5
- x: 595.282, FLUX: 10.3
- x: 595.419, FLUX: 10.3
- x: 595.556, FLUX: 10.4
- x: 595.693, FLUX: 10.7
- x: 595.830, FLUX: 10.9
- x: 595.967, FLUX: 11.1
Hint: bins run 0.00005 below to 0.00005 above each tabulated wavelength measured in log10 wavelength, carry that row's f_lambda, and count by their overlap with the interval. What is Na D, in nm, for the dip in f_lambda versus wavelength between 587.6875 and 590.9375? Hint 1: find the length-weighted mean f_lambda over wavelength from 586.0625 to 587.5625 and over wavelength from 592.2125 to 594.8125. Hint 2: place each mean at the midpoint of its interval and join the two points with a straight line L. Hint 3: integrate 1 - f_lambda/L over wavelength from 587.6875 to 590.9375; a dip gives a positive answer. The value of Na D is 0.040 nm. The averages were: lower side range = 11.2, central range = 10.9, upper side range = 10.7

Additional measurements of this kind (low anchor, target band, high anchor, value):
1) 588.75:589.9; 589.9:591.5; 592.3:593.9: -0.06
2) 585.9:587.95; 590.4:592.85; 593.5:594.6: -0.20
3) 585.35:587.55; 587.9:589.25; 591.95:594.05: 0.04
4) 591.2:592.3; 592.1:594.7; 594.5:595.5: 0.07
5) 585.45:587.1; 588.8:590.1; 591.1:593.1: 0.07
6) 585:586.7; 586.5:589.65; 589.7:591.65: 0.01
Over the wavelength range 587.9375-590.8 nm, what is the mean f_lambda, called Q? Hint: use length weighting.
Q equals 10.8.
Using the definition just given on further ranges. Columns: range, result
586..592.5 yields 11.1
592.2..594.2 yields 10.8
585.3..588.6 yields 11.2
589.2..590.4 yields 10.8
